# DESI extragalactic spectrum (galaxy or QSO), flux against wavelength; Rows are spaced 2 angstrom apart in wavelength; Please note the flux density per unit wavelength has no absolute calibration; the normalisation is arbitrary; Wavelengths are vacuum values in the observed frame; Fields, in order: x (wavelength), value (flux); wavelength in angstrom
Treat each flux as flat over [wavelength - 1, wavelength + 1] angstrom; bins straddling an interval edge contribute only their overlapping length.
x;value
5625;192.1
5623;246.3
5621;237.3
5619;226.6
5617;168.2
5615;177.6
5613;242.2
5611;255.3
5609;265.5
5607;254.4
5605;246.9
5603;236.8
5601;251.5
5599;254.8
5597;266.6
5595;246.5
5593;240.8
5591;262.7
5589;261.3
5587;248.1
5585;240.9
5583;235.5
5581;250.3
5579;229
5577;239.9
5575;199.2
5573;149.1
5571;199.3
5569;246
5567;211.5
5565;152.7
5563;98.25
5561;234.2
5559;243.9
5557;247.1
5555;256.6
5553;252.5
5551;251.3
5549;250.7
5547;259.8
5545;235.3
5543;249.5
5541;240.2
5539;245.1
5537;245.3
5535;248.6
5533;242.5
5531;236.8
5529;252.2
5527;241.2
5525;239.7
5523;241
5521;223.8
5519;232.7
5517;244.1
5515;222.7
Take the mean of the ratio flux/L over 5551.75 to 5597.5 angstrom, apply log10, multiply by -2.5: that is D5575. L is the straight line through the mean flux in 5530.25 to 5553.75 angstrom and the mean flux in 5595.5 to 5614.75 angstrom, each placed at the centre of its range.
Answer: 0.100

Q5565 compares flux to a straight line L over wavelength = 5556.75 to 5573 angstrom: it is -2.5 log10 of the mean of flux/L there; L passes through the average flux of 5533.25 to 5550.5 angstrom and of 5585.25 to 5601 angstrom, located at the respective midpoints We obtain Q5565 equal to 0.248 mag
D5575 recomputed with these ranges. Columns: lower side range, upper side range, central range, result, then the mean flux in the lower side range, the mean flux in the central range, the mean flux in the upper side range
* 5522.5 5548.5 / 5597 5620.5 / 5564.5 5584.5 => 0.13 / 245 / 213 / 236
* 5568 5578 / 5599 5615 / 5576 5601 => -0.11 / 207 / 248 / 246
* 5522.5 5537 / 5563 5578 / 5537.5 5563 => -0.11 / 243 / 241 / 193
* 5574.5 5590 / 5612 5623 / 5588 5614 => -0.12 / 239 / 253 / 214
